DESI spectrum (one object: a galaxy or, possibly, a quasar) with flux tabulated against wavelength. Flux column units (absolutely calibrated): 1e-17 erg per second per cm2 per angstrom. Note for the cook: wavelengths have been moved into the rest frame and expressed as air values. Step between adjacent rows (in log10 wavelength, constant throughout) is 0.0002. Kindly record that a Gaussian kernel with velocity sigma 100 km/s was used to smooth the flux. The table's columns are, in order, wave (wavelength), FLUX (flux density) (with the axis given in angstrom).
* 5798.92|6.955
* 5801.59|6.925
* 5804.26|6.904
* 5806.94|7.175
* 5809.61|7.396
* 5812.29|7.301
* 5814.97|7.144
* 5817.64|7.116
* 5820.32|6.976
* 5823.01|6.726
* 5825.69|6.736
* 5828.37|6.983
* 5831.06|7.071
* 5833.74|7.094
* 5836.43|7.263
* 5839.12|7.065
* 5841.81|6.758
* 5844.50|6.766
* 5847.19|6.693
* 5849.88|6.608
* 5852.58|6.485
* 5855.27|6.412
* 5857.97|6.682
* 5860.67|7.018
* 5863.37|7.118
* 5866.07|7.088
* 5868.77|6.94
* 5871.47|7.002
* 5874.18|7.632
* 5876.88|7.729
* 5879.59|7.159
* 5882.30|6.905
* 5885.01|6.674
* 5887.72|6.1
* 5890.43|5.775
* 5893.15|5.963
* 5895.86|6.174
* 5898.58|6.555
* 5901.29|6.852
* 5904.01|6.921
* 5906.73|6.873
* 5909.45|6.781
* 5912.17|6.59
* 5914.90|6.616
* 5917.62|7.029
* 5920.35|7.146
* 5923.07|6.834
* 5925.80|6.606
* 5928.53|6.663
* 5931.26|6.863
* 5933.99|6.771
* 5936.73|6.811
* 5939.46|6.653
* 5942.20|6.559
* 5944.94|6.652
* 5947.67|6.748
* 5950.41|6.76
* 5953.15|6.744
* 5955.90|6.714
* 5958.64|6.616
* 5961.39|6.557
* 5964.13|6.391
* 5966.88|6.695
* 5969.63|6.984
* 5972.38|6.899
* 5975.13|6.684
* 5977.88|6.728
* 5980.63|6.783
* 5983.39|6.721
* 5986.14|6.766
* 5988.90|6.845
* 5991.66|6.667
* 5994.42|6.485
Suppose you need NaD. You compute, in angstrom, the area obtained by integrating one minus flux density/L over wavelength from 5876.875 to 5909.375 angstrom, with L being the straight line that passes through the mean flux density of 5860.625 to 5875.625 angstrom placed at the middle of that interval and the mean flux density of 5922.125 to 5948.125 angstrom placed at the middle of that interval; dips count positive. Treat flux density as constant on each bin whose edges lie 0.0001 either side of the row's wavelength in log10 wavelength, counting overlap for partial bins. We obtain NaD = 1.8 angstrom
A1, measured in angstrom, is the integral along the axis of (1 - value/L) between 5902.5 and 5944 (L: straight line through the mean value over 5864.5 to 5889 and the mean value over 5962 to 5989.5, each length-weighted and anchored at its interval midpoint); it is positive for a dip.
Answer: 0.7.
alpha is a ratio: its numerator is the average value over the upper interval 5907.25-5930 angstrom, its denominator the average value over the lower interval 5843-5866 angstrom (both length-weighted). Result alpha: 1.01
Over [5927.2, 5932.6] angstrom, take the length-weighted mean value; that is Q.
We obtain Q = 6.76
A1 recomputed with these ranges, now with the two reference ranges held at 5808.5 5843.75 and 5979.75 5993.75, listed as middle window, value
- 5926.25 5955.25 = 0.5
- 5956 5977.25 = 0.3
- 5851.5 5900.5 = 1.4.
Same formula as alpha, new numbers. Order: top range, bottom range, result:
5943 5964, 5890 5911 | 1.02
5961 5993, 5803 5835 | 0.95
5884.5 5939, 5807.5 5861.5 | 0.96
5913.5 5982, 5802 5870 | 0.97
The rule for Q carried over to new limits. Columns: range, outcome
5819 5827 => 6.81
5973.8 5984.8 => 6.73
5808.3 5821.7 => 7.18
